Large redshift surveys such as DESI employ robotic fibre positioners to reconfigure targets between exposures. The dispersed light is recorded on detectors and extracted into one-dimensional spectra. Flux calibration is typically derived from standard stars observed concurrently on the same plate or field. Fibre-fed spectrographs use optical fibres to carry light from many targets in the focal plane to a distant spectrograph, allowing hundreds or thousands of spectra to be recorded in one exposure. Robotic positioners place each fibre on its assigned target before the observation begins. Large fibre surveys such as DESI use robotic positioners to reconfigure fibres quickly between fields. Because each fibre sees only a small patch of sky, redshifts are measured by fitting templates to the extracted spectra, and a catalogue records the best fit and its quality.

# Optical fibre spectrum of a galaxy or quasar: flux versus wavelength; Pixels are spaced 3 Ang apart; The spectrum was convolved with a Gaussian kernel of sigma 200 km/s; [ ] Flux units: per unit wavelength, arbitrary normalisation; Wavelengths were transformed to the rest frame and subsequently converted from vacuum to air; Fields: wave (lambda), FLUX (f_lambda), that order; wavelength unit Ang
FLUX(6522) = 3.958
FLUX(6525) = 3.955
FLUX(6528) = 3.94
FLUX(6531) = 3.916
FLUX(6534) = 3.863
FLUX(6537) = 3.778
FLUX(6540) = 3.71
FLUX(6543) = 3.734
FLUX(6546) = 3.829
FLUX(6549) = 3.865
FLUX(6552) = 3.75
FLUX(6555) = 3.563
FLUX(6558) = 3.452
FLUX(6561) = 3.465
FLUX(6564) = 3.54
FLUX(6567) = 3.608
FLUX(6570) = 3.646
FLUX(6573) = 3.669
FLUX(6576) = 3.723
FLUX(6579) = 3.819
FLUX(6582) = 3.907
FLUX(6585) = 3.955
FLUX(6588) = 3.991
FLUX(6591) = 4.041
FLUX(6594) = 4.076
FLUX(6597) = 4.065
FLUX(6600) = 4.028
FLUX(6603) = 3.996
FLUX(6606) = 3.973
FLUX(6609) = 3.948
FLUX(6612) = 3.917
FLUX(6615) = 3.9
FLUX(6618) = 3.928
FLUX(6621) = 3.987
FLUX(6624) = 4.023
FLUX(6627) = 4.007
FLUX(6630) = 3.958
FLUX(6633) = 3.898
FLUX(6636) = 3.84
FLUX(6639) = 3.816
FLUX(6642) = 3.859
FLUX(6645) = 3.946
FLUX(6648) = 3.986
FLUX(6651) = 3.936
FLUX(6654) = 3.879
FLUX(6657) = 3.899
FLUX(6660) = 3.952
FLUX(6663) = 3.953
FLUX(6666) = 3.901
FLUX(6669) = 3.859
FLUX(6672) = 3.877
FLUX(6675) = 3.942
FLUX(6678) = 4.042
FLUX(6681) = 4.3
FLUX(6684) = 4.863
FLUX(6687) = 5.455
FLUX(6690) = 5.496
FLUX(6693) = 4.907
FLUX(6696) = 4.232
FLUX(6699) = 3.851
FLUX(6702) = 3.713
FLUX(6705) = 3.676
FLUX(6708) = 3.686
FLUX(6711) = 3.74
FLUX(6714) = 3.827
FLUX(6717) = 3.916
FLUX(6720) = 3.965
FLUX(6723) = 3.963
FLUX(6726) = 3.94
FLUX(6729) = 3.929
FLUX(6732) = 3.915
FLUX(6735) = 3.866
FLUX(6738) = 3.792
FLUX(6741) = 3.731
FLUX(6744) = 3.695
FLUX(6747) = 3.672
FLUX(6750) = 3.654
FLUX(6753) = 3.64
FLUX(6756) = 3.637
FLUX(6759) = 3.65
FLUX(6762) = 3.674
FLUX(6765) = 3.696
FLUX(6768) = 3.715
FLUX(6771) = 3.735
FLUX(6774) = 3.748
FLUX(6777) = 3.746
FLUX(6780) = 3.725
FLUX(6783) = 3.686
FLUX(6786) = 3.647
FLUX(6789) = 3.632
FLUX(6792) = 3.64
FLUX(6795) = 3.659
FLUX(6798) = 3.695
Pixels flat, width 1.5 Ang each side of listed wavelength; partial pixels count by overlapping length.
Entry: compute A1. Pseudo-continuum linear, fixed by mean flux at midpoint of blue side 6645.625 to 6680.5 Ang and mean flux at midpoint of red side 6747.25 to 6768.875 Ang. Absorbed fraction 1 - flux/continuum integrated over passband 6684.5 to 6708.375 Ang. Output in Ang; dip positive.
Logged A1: -3.6 Ang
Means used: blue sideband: 3.94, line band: 4.43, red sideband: 3.67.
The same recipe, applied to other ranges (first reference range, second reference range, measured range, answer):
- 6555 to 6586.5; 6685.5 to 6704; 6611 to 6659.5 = 2.57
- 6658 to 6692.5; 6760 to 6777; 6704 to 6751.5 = 2.09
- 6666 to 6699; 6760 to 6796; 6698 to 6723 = 2.45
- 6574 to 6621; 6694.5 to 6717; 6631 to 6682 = -0.66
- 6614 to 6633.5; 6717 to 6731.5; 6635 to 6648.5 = 0.25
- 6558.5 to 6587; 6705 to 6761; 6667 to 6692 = -4.78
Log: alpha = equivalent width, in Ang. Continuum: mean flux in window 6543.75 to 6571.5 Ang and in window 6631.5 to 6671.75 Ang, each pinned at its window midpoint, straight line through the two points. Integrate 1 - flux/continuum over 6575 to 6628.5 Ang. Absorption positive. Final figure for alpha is -2.9 Ang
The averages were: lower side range 3.64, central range 3.96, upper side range 3.9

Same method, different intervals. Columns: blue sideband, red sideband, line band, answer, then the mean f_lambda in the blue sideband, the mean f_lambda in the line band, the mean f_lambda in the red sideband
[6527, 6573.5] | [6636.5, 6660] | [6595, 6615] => -0.9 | 3.71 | 3.98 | 3.9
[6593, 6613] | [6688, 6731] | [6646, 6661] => 0.4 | 4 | 3.93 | 4.07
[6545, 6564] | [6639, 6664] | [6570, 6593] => -0.9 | 3.64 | 3.86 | 3.92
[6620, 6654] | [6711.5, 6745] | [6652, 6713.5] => -4.0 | 3.93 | 4.15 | 3.87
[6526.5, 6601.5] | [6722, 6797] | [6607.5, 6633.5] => -1.2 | 3.8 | 3.95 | 3.73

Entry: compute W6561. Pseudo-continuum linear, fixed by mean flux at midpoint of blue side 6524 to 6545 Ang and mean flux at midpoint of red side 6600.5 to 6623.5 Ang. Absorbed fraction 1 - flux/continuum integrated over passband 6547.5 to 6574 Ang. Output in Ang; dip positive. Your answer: 1.8 Ang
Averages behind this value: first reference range 3.84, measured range 3.62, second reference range 3.96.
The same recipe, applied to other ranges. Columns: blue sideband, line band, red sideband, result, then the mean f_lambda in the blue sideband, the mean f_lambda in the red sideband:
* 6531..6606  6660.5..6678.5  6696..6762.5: -0.6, 3.8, 3.79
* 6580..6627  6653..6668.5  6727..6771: -0.1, 3.98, 3.74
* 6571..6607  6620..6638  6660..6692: 0.8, 3.93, 4.36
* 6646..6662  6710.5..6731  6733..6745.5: -0.5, 3.93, 3.78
